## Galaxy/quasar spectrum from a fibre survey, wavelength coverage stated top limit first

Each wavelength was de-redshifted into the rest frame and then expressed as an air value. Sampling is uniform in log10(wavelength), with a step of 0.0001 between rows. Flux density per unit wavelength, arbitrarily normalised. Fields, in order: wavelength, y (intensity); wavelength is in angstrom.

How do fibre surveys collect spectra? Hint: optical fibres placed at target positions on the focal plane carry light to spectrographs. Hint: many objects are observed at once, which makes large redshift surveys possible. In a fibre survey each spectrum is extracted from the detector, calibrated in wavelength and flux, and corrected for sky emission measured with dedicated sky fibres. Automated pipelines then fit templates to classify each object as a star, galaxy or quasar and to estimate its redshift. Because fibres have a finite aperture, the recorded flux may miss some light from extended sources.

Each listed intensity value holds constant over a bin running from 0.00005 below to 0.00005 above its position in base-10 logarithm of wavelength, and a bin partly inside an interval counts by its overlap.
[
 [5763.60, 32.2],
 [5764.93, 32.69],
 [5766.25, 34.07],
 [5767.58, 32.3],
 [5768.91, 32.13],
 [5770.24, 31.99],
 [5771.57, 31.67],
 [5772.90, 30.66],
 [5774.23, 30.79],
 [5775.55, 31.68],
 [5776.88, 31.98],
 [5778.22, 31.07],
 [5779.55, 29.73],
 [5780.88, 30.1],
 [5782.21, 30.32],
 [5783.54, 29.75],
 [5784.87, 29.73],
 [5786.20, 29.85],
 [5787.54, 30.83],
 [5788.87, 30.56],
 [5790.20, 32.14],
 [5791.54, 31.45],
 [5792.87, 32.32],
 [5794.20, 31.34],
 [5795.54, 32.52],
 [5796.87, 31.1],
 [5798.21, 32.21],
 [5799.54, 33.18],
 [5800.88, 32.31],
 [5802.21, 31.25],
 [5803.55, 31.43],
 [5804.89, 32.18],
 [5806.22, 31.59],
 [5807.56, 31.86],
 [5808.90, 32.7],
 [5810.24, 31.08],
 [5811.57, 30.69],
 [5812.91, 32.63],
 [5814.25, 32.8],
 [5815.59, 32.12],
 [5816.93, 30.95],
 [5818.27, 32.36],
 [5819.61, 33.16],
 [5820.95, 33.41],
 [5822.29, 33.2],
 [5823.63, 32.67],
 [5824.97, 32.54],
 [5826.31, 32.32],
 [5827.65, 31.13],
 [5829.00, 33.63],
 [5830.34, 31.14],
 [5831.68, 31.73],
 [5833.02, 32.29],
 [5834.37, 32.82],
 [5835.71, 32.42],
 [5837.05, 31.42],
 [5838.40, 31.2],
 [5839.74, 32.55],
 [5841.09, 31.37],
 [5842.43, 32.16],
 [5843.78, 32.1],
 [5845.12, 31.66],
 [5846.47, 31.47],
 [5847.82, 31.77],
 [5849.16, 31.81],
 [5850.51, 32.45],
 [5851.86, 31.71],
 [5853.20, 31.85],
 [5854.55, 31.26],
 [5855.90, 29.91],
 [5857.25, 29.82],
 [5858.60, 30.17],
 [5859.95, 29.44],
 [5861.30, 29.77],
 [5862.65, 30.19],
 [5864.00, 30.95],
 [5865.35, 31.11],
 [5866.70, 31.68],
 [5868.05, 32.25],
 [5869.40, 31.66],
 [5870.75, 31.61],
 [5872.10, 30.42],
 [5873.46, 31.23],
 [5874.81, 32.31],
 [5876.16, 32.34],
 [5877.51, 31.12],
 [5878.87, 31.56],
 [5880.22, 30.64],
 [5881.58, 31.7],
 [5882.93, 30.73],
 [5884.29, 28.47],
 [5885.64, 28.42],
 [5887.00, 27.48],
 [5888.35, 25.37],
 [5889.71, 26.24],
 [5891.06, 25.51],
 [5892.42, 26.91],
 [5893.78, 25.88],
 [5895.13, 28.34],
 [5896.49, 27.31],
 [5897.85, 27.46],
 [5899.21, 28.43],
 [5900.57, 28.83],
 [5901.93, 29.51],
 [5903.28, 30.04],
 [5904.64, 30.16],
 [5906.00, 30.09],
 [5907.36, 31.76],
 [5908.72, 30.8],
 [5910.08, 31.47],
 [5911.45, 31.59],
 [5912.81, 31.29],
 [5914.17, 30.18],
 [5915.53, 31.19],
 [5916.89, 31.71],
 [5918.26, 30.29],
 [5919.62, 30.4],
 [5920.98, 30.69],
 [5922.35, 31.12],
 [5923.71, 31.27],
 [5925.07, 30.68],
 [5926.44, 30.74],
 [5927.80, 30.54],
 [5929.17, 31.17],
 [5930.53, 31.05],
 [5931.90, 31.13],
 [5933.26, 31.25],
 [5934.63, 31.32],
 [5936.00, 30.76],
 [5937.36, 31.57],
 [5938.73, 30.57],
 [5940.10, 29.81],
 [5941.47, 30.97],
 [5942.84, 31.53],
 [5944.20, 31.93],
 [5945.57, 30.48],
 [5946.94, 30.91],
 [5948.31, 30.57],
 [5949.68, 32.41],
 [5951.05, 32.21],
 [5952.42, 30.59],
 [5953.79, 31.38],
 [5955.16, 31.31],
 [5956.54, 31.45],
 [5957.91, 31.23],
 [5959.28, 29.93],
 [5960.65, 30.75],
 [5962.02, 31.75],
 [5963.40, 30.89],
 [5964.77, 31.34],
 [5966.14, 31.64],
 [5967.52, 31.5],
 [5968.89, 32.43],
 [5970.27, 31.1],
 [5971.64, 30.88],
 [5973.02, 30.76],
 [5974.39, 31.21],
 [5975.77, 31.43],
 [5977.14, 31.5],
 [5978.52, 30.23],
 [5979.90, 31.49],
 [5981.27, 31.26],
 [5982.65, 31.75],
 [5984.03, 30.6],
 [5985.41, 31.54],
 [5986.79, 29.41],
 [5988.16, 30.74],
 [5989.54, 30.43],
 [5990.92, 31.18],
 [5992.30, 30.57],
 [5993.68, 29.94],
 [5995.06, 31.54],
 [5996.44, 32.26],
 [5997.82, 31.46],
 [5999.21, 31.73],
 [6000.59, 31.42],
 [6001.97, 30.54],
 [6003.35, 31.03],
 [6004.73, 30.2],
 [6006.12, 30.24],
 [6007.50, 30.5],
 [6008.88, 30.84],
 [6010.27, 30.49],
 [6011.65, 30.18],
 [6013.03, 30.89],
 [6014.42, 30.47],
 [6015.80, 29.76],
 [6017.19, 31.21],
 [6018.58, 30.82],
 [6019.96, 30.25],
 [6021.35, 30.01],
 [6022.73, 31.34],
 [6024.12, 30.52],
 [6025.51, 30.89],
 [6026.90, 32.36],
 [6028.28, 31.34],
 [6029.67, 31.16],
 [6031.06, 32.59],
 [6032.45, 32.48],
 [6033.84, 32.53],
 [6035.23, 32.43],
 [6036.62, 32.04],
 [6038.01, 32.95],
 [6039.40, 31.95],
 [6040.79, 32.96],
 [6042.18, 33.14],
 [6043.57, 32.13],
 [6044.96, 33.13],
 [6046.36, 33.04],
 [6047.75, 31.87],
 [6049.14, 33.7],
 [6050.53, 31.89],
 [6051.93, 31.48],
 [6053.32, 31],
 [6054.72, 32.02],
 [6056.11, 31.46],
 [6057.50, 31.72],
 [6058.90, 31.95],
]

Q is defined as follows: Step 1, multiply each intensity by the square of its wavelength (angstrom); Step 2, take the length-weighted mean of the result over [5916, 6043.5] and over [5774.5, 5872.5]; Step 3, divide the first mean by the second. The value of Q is 1.04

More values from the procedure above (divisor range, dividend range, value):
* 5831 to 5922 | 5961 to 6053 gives 1.08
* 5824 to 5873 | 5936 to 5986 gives 1.03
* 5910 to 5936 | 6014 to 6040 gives 1.05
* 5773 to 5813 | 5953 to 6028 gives 1.06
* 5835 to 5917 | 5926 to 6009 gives 1.06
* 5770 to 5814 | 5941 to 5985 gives 1.06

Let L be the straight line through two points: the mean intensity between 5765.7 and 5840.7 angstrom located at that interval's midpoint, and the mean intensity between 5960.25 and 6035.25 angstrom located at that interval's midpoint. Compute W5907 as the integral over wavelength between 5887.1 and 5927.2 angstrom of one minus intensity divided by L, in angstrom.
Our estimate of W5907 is 2.5 angstrom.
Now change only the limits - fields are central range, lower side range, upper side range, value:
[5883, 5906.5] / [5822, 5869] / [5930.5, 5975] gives 2.6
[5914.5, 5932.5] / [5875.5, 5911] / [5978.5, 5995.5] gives -0.8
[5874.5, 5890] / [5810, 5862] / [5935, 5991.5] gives 0.9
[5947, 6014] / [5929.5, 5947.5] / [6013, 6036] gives 0.2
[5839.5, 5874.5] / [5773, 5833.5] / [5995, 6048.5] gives 0.4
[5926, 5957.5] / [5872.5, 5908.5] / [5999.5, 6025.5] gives -1.4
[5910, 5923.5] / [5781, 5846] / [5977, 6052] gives 0.3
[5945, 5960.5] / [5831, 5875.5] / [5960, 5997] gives 0.0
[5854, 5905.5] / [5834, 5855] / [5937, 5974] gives 3.3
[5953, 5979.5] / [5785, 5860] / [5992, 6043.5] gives 0.2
